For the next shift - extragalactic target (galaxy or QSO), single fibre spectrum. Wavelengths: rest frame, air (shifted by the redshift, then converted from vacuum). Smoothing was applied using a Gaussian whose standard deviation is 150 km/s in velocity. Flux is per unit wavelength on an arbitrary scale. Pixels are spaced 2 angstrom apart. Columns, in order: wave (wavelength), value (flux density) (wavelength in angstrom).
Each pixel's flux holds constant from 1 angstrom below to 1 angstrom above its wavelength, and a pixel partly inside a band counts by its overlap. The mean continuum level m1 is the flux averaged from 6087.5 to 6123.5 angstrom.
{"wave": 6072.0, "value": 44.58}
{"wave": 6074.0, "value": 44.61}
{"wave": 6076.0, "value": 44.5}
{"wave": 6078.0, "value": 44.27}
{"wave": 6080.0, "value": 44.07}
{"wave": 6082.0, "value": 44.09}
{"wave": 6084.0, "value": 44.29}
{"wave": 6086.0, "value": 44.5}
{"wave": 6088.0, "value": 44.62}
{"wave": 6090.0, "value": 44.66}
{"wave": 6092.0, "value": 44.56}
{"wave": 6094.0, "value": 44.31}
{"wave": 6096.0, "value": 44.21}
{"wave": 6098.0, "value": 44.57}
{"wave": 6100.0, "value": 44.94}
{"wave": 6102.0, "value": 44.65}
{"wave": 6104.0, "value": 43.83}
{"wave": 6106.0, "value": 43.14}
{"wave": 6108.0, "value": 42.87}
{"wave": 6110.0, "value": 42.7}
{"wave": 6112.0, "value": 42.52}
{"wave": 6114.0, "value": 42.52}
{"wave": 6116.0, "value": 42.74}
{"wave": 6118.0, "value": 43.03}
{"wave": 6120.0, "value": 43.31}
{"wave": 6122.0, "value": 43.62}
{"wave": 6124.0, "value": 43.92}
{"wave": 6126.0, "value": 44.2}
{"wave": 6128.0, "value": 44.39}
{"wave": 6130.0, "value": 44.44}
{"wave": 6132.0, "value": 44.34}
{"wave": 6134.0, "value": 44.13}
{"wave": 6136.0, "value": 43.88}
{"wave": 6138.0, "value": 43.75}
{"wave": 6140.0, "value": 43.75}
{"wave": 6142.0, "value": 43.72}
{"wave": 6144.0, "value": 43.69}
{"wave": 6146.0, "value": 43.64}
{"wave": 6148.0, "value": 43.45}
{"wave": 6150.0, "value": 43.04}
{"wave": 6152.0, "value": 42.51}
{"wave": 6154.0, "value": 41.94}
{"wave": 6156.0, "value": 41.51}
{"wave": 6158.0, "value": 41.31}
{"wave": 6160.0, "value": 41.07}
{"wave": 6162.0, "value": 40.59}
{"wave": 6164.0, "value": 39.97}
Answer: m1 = 43.7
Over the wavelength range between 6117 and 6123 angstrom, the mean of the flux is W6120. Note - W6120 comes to 43.3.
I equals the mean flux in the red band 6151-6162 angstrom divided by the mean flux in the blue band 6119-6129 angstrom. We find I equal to 0.9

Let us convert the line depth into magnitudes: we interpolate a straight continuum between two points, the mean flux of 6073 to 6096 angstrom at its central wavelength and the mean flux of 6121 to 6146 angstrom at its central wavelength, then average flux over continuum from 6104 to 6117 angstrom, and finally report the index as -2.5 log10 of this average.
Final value 0.03 mag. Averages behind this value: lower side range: 44.4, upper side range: 44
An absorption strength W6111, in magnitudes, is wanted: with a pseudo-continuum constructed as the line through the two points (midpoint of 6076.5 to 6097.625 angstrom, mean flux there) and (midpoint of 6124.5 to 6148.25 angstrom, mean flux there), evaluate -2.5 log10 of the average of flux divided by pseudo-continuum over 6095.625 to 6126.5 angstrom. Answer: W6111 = 0.02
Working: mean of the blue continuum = 44.4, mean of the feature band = 43.5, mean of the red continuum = 44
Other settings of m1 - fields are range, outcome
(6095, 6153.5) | 43.6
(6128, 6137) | 44.2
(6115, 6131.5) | 43.7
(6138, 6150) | 43.6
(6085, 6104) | 44.5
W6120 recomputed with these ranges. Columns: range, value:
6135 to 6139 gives 43.8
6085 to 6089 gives 44.6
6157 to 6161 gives 41.2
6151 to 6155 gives 42.2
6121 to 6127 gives 43.9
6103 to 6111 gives 43.1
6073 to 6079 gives 44.5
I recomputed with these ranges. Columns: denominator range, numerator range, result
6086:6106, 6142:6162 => 0.96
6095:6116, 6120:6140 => 1.01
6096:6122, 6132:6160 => 0.99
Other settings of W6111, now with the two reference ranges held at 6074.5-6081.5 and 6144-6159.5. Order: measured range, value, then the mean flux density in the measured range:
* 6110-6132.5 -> -0.01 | 43.5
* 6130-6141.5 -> -0.03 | 44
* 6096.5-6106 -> -0.01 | 44.3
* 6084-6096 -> -0.01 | 44.5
